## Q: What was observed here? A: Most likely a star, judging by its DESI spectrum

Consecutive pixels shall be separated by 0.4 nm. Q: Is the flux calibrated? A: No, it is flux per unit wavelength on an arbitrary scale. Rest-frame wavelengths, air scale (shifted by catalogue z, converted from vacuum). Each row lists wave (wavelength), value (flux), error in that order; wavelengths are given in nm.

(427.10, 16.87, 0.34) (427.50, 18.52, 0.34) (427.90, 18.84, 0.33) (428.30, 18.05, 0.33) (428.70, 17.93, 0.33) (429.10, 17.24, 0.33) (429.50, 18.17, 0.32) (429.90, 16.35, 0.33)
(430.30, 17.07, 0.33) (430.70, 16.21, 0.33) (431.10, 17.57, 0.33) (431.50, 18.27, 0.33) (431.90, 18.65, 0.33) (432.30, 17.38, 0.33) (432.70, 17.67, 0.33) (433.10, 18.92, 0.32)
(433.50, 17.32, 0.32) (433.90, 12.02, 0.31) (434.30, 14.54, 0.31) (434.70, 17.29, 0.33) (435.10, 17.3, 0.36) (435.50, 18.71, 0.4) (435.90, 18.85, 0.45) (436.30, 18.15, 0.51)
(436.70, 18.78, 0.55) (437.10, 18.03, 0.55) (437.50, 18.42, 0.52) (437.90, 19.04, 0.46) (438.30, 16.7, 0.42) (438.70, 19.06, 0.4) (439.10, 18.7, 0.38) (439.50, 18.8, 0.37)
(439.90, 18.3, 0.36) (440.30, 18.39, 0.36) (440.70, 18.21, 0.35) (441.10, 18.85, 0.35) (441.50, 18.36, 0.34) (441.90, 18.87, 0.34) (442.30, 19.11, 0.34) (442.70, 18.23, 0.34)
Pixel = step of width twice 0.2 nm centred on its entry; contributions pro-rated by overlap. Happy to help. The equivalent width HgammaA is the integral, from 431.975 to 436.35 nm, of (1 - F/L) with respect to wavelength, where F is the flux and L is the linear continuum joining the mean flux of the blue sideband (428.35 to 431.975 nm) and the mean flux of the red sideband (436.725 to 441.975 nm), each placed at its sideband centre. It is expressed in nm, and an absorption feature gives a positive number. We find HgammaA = 0.192 nm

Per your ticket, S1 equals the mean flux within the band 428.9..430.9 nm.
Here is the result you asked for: 17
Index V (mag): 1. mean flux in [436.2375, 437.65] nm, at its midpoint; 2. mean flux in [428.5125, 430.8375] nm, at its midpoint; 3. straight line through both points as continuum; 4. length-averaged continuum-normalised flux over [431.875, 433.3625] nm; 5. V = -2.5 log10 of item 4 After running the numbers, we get -0.02 mag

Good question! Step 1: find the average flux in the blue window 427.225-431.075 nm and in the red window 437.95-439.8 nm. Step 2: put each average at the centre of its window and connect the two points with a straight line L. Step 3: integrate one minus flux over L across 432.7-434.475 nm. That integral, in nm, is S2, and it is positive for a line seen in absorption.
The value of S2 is 0.20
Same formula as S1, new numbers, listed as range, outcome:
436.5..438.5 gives 18.2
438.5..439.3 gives 18.9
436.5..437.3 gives 18.4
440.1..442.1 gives 18.5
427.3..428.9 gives 18.3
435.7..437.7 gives 18.4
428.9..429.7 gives 17.7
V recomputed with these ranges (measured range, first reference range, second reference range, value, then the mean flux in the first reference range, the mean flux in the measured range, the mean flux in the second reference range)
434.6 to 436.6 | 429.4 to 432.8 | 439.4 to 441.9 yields -0.01 mag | 17.5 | 18.1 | 18.5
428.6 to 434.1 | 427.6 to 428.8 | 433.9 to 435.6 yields 0.01 mag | 18.3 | 17.2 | 16.3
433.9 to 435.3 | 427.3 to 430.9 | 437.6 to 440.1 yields 0.15 mag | 17.6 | 15.8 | 18.4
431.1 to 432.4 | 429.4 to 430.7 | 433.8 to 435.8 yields -0.08 mag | 17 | 18.1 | 16.3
